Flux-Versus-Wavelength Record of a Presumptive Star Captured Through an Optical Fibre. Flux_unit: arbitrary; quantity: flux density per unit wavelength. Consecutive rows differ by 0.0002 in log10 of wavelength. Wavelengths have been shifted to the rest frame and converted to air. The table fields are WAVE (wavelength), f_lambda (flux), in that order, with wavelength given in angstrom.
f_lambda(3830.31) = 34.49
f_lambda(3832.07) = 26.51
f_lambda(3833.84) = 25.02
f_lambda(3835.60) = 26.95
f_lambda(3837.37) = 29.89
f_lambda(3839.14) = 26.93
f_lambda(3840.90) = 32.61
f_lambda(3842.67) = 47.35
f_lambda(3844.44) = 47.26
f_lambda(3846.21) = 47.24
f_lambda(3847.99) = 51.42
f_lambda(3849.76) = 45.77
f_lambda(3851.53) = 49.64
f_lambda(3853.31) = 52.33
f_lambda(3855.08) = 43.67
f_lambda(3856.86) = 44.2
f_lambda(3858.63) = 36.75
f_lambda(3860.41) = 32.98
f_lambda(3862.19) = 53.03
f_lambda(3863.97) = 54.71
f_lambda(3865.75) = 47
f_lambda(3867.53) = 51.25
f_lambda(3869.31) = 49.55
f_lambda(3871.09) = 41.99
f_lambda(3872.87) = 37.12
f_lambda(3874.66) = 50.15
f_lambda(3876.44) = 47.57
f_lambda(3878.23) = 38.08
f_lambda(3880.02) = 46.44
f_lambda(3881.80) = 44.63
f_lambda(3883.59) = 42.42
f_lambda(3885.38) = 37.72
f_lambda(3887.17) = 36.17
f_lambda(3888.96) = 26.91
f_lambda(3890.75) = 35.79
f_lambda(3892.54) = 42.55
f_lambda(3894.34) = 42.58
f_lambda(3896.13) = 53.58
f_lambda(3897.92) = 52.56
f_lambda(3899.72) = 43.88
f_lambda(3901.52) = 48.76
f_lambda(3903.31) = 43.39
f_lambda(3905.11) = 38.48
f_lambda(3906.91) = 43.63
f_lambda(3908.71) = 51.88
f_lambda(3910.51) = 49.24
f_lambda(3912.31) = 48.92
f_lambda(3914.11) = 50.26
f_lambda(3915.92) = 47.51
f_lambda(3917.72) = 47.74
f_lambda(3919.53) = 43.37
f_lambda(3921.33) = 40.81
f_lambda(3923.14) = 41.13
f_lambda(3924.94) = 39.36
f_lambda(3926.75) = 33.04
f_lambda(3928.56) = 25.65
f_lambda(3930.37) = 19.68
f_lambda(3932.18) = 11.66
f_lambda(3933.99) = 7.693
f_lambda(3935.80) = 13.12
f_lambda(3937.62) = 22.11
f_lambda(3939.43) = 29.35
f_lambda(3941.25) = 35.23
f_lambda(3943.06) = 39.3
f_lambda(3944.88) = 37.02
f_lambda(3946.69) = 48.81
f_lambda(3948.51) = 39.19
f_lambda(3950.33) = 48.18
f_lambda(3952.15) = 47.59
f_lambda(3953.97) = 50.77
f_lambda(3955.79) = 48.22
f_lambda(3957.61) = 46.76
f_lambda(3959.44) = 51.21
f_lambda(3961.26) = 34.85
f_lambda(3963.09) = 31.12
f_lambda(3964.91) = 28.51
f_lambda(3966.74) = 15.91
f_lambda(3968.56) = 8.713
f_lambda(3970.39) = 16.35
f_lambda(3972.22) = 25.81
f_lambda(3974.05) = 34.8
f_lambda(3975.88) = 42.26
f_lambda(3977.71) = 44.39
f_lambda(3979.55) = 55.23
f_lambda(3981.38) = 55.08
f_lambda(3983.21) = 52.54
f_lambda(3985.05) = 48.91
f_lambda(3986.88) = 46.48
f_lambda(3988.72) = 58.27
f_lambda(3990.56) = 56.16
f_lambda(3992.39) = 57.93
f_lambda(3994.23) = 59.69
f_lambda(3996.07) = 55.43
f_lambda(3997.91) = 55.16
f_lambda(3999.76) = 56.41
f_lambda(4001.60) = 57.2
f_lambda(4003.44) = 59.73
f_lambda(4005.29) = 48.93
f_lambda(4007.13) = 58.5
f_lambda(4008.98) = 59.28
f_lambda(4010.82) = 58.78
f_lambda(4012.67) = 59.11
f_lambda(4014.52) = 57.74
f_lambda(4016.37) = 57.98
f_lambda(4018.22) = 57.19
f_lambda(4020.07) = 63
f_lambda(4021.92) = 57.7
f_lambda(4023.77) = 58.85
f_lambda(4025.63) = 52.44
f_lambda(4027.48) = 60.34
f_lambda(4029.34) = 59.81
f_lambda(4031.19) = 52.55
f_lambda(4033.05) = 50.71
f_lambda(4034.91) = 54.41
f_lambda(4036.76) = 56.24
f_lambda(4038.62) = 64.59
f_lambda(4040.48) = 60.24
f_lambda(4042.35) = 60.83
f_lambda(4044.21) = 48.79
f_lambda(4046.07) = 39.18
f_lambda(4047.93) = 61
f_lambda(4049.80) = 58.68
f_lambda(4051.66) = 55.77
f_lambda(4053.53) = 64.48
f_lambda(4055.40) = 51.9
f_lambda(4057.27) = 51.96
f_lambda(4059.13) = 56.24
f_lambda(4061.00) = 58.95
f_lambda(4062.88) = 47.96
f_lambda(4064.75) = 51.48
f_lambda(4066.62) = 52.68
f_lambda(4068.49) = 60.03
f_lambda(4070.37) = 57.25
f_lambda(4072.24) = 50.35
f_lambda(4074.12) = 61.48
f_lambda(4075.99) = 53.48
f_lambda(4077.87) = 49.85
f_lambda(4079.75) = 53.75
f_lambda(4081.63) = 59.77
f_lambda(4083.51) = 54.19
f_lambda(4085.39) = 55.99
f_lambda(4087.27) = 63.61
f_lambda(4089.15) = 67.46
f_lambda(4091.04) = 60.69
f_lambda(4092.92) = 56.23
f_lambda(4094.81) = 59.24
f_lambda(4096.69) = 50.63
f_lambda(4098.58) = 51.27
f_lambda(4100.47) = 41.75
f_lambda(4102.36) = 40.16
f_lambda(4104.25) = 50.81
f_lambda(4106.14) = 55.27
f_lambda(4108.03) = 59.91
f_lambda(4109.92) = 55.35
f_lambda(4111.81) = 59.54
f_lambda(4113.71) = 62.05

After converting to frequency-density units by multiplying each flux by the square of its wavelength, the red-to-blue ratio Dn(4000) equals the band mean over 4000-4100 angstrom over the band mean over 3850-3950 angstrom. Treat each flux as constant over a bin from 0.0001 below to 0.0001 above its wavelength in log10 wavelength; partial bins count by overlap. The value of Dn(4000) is 1.5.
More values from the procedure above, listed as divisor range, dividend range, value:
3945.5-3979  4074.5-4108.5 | 1.58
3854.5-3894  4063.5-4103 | 1.43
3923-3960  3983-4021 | 1.67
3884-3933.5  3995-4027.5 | 1.50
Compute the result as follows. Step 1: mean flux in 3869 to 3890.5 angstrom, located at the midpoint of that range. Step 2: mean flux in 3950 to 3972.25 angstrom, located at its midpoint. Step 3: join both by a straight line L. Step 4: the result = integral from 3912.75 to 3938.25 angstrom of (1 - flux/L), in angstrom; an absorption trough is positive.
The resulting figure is 3.9 angstrom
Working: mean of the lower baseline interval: 41.2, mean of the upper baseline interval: 34.9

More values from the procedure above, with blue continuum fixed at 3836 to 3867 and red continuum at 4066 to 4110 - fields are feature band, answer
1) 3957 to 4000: 5.9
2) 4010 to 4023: -1.8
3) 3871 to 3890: 1.8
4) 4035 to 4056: -1.4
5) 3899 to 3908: 0.4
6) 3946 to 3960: 0.3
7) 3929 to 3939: 6.6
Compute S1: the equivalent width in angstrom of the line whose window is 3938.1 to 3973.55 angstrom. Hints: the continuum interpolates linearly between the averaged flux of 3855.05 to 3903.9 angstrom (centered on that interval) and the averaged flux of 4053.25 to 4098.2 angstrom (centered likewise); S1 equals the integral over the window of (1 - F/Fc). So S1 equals 9.29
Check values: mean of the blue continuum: 43.8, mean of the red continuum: 56.1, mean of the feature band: 35.7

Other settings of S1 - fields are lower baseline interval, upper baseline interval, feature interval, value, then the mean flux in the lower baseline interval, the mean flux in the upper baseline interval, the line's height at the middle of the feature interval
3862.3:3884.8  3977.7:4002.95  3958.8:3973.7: 7.4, 46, 54.7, 52.9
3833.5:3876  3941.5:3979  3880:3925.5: -4.0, 43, 37.1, 40.3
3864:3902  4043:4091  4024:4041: -1.1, 43.8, 55.6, 53.4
